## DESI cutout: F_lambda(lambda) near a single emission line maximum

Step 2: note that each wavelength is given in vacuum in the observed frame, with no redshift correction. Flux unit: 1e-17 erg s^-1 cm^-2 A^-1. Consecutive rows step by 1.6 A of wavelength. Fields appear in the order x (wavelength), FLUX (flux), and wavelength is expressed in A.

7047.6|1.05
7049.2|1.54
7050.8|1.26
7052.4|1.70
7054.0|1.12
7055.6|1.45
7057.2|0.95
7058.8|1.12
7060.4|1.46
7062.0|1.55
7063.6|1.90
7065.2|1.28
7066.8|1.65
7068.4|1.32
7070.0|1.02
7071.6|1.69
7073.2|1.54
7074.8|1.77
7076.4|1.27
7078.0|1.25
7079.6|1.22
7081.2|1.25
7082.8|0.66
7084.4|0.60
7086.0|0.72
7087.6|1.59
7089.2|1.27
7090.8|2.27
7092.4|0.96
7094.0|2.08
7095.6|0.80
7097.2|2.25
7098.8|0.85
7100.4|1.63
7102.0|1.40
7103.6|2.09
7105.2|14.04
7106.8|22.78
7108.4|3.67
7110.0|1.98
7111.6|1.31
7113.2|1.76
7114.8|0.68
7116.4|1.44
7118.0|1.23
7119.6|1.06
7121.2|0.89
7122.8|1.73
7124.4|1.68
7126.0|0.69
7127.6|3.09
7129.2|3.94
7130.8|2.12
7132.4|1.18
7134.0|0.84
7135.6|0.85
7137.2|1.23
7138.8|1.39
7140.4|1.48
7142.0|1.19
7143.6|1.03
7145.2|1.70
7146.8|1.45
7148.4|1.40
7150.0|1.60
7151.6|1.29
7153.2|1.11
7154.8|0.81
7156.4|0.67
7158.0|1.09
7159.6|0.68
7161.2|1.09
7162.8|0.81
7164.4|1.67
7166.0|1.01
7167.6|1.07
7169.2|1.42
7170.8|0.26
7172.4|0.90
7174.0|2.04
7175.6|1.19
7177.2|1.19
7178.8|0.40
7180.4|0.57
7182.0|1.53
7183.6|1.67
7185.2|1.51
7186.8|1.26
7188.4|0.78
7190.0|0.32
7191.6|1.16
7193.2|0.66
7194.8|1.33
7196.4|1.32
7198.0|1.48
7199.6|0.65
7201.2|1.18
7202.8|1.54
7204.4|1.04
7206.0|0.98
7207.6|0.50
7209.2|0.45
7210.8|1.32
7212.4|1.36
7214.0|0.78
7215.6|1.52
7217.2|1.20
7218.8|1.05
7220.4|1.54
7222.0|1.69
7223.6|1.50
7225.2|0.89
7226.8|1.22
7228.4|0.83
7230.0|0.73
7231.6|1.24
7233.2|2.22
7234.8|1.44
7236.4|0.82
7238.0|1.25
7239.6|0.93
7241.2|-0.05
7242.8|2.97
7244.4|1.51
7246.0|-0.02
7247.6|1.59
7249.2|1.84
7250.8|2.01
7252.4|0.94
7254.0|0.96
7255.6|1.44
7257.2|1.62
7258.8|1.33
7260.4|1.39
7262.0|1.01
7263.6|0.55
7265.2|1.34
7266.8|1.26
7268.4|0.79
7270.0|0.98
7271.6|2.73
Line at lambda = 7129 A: [N II] 6583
